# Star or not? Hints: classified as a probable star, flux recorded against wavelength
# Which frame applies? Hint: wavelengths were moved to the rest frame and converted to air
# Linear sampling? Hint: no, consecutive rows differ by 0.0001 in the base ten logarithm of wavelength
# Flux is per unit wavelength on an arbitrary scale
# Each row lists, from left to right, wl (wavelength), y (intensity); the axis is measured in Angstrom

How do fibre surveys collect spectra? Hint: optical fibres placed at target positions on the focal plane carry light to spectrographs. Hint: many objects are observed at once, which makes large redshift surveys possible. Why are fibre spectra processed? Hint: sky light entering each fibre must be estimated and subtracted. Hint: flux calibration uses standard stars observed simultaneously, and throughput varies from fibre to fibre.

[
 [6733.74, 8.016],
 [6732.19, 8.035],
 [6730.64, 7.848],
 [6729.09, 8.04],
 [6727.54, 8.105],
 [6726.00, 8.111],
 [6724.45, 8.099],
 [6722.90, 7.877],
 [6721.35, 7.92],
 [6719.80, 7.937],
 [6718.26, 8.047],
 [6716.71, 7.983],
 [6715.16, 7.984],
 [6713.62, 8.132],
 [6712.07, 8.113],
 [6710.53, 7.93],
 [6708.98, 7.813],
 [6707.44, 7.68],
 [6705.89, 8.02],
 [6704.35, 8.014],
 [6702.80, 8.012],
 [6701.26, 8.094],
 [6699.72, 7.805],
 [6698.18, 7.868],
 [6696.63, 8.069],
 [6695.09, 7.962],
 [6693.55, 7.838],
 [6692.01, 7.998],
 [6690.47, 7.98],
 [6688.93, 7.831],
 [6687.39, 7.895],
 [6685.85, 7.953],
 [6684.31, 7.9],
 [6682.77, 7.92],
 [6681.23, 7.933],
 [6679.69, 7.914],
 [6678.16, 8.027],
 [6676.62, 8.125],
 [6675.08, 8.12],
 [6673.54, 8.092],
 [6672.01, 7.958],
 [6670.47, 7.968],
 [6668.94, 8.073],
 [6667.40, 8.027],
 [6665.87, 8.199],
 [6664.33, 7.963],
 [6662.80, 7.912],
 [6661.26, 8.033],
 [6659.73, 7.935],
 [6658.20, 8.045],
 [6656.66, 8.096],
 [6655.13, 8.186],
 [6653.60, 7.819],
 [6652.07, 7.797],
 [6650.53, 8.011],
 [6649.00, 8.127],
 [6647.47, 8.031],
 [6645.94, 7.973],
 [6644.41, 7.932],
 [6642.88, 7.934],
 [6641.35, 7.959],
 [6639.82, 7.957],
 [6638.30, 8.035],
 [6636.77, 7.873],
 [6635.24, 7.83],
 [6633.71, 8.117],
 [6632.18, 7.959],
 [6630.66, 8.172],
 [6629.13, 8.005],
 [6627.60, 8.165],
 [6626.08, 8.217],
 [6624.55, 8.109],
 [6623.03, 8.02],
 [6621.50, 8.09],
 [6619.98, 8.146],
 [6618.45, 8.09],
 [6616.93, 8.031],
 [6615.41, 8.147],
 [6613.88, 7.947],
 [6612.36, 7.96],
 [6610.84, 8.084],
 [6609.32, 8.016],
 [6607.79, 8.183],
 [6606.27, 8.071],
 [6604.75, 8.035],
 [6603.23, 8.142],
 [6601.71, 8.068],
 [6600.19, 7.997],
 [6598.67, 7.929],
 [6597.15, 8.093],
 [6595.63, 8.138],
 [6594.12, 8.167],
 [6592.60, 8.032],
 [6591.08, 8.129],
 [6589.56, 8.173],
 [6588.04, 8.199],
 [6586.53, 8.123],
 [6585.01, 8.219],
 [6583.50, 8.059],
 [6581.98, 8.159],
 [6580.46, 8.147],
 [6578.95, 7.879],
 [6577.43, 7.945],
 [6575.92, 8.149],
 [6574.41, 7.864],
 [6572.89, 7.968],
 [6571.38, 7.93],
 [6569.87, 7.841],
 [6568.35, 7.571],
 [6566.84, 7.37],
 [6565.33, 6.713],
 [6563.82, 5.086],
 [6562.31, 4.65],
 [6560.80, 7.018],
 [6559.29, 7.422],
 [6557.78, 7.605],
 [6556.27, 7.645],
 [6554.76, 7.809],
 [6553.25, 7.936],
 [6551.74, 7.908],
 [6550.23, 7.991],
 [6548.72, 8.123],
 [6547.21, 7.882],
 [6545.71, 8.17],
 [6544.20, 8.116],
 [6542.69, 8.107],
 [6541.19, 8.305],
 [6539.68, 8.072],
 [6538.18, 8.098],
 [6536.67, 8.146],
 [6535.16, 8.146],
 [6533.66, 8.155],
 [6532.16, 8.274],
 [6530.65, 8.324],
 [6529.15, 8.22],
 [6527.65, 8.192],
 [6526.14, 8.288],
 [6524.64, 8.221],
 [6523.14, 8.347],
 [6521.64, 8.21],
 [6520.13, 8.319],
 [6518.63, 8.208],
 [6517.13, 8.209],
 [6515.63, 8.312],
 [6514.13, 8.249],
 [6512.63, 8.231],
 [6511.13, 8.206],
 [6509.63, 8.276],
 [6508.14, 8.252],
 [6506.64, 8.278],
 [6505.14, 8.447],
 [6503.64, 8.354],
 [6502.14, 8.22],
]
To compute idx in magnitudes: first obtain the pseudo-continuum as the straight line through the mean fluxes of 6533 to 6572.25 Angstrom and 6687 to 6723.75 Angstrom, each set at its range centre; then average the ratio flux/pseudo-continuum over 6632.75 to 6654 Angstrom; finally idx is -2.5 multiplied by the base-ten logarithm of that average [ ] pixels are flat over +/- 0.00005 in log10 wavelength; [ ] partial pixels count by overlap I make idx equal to -0.02 mag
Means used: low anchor 7.61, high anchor 7.95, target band 7.96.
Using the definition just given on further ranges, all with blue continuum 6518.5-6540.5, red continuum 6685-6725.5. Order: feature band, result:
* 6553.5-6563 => 0.154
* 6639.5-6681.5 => 0.002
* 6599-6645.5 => 0.005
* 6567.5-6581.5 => 0.030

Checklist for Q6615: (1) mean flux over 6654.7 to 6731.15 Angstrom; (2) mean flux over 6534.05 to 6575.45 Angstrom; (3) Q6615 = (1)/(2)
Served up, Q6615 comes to 1.05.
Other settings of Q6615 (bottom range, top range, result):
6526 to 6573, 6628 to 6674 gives 1.04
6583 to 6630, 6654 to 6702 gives 0.99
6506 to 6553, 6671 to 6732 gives 0.97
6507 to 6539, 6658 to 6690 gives 0.97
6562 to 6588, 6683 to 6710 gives 1.05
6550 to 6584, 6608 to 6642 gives 1.07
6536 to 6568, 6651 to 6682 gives 1.06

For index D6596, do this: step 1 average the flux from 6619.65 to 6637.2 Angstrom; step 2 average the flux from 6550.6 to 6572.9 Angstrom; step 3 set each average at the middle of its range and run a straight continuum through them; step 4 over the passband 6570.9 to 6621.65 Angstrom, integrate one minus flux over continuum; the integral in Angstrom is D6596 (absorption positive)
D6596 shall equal -2.8 Angstrom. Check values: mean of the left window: 7.22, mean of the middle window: 8.07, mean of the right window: 8.06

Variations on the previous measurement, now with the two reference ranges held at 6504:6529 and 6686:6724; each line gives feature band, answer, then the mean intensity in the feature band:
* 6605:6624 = 0.09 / 8.07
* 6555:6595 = 2.66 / 7.62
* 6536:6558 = 0.57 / 8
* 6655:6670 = -0.03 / 8.04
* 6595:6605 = 0.08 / 8.06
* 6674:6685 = 0.00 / 7.99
